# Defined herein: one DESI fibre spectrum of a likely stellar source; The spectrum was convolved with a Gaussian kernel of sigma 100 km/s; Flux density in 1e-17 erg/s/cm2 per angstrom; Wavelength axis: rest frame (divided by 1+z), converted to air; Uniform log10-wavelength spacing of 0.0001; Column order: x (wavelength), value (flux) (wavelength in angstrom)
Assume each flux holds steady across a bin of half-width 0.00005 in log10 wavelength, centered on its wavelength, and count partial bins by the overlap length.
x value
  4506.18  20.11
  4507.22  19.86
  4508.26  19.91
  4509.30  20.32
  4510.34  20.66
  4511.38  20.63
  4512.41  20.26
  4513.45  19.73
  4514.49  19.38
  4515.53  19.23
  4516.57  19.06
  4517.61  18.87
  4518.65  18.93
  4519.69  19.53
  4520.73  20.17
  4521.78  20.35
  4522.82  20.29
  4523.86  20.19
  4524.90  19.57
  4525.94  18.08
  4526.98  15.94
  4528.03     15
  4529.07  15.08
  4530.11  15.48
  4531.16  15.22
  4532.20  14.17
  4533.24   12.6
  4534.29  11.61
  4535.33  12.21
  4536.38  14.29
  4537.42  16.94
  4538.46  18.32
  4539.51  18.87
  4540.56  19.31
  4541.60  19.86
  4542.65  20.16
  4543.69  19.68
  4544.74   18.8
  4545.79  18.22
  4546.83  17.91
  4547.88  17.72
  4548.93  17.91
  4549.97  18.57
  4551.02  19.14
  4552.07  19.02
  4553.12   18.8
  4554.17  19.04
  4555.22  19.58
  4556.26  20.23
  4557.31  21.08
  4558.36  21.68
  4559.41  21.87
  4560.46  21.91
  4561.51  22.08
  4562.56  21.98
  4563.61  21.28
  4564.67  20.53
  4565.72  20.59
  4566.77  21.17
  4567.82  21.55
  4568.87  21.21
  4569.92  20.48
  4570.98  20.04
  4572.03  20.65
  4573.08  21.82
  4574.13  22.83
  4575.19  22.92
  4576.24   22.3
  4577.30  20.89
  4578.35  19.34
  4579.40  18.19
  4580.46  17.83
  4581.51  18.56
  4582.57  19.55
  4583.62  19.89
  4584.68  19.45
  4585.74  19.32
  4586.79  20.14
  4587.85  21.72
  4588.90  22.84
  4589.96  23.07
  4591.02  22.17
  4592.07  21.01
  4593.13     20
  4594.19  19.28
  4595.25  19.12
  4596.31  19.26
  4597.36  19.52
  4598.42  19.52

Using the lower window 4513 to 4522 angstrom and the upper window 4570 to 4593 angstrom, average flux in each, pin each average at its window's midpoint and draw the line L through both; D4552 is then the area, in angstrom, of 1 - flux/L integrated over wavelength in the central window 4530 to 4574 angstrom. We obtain 2.5 angstrom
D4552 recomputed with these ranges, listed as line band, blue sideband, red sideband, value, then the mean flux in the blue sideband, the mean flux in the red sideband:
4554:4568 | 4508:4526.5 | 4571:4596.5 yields -0.6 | 19.7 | 20.5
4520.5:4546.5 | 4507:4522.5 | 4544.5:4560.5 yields 3.2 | 19.8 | 19.4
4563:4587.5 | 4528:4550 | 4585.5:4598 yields -1.4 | 16.7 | 20.7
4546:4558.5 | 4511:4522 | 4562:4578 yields 1.0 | 19.6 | 21.3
